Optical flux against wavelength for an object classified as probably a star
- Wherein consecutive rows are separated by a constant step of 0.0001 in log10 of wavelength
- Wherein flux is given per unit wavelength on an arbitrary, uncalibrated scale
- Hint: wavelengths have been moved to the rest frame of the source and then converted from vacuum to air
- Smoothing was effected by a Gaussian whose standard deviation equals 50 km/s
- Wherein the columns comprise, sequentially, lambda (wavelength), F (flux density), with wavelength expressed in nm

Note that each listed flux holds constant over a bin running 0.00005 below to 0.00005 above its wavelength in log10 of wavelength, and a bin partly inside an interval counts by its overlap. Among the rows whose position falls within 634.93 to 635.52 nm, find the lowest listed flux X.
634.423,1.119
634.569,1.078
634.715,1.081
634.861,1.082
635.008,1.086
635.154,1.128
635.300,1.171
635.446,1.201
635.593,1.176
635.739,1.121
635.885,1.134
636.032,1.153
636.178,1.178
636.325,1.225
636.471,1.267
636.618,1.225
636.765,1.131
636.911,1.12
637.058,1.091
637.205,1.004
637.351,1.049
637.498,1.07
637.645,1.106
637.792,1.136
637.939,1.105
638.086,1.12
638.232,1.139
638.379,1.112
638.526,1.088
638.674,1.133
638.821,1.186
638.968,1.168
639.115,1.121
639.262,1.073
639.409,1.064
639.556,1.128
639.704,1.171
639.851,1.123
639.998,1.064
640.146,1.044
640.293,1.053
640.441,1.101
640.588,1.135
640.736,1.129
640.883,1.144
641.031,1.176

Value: 1.086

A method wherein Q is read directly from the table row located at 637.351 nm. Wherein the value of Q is 1.049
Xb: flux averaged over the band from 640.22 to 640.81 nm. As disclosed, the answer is 1.1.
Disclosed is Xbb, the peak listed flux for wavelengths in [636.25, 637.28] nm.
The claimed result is 1.267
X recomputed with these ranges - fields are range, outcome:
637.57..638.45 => 1.105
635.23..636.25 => 1.121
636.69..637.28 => 1.004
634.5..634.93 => 1.078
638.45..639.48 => 1.064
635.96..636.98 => 1.12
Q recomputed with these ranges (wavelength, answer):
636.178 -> 1.178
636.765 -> 1.131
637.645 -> 1.106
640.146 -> 1.044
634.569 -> 1.078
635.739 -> 1.121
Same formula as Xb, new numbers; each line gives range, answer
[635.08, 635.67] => 1.17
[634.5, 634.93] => 1.08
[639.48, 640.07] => 1.12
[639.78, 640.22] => 1.08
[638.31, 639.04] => 1.14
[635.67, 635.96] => 1.13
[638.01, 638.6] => 1.12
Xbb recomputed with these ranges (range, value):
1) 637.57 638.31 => 1.139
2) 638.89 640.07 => 1.171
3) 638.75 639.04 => 1.186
